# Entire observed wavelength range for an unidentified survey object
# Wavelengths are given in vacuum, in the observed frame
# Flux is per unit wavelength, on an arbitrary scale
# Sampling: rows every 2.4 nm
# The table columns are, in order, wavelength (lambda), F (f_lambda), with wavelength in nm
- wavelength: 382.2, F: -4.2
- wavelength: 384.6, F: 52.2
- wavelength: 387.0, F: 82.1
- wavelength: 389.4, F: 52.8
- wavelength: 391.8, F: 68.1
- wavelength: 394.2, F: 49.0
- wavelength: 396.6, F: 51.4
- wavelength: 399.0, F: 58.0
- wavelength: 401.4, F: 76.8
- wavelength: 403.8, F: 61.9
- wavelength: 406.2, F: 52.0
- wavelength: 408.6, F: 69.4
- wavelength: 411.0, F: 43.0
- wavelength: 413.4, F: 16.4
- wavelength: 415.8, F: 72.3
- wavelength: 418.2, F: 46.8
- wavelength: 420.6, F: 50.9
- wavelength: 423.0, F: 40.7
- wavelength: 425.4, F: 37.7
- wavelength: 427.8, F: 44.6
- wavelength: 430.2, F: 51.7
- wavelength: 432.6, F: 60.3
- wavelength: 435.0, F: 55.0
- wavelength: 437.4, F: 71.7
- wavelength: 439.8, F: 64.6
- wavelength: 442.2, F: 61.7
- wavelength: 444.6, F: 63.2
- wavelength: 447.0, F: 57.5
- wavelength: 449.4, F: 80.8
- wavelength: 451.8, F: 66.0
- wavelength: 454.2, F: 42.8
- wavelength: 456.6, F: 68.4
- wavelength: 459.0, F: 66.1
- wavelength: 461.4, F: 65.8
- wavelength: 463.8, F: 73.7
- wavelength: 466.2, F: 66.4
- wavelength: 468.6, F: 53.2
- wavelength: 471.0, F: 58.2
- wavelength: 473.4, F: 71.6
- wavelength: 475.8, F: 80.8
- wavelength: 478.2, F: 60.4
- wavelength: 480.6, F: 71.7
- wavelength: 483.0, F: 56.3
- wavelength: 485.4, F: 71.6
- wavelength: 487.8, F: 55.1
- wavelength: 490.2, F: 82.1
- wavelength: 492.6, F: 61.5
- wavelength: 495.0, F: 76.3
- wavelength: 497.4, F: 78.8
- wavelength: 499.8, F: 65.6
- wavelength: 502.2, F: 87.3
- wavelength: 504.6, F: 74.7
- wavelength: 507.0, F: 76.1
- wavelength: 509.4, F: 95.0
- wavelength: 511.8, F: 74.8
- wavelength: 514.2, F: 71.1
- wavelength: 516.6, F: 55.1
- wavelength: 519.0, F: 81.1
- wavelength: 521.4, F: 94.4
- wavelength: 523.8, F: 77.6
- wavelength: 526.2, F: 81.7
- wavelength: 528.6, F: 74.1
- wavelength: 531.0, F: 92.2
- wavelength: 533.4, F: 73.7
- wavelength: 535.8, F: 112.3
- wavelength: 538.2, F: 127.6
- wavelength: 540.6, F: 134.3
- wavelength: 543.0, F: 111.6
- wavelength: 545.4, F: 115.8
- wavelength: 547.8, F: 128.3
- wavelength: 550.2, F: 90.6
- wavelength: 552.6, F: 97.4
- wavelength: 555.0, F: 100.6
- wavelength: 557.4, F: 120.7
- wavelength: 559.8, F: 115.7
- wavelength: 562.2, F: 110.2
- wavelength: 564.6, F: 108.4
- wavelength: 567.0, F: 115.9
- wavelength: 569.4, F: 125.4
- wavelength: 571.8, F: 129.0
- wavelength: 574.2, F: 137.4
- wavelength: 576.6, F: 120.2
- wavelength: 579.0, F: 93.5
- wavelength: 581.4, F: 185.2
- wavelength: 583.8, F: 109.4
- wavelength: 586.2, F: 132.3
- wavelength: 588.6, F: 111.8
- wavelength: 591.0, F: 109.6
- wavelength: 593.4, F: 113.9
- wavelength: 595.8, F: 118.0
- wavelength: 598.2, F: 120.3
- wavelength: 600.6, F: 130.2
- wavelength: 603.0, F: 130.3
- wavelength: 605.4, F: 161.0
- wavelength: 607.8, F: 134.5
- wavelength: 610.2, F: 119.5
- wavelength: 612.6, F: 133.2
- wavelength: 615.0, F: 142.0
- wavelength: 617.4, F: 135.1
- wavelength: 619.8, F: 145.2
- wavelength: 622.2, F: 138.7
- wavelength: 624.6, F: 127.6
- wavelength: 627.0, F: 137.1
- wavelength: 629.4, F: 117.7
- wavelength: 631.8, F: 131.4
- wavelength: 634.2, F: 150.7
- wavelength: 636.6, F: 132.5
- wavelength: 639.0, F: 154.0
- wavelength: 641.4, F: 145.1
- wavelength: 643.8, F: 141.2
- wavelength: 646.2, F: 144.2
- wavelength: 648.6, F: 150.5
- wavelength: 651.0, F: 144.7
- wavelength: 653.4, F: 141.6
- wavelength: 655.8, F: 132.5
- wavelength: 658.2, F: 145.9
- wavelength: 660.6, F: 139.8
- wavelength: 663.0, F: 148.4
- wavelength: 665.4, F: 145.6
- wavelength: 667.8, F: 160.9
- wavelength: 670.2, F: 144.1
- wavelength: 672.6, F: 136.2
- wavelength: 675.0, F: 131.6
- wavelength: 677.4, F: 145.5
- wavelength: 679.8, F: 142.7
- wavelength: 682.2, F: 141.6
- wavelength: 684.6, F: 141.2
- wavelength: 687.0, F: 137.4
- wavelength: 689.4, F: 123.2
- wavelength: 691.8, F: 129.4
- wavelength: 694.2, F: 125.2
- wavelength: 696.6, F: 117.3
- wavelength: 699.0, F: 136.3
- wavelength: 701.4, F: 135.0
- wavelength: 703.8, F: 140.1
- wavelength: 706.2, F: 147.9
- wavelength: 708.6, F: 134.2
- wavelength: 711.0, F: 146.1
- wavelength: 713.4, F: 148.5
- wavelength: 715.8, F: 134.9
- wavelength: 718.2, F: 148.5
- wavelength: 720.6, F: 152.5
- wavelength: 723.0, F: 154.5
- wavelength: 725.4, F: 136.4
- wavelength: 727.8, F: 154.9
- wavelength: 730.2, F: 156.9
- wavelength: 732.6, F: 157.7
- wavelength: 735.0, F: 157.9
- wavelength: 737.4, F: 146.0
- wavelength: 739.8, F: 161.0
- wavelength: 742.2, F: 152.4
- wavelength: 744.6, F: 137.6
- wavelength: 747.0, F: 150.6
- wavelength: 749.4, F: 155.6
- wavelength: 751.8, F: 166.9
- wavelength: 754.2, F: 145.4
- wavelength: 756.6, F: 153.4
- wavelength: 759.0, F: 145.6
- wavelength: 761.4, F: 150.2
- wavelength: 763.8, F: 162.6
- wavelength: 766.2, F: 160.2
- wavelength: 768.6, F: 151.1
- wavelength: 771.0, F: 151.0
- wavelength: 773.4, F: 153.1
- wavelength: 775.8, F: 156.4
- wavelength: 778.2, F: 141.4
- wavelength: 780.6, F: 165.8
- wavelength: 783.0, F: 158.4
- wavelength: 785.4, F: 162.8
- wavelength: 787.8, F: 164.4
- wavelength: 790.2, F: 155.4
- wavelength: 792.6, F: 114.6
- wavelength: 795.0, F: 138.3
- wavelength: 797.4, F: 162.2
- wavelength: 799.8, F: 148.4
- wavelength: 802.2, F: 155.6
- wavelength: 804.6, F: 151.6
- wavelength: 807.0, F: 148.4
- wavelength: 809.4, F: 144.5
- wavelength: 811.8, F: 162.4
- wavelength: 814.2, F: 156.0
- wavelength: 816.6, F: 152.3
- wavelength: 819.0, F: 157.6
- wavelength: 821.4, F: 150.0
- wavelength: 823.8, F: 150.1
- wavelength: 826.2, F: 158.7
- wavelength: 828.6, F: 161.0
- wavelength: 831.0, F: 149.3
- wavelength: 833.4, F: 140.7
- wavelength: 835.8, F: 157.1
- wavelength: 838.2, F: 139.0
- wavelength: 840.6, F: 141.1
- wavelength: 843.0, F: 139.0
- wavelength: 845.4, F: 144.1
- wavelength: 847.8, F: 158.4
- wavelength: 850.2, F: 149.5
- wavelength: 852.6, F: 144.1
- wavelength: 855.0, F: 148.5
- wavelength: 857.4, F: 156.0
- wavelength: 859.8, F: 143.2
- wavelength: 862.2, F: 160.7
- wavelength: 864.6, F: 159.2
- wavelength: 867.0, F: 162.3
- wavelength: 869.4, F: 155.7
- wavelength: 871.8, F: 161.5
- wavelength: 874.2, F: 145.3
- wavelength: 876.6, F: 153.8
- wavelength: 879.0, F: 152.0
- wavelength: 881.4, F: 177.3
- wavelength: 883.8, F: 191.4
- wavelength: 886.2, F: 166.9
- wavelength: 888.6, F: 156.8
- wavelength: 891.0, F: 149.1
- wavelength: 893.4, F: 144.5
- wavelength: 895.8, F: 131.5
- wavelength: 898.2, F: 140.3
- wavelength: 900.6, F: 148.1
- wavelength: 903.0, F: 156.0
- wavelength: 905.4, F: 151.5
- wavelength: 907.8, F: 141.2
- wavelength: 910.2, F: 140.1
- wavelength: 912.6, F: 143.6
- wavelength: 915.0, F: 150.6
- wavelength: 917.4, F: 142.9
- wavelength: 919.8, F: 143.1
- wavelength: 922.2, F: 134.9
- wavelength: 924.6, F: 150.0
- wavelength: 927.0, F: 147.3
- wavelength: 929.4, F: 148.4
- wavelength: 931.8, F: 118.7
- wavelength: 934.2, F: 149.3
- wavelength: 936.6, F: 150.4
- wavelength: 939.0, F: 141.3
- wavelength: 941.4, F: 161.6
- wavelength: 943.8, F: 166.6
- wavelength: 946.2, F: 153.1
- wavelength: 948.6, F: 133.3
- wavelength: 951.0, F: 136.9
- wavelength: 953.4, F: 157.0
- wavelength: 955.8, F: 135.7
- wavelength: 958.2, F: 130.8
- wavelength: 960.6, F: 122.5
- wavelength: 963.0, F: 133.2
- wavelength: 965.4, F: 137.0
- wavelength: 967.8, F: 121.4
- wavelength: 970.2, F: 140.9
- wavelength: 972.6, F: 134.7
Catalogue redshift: 0.344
